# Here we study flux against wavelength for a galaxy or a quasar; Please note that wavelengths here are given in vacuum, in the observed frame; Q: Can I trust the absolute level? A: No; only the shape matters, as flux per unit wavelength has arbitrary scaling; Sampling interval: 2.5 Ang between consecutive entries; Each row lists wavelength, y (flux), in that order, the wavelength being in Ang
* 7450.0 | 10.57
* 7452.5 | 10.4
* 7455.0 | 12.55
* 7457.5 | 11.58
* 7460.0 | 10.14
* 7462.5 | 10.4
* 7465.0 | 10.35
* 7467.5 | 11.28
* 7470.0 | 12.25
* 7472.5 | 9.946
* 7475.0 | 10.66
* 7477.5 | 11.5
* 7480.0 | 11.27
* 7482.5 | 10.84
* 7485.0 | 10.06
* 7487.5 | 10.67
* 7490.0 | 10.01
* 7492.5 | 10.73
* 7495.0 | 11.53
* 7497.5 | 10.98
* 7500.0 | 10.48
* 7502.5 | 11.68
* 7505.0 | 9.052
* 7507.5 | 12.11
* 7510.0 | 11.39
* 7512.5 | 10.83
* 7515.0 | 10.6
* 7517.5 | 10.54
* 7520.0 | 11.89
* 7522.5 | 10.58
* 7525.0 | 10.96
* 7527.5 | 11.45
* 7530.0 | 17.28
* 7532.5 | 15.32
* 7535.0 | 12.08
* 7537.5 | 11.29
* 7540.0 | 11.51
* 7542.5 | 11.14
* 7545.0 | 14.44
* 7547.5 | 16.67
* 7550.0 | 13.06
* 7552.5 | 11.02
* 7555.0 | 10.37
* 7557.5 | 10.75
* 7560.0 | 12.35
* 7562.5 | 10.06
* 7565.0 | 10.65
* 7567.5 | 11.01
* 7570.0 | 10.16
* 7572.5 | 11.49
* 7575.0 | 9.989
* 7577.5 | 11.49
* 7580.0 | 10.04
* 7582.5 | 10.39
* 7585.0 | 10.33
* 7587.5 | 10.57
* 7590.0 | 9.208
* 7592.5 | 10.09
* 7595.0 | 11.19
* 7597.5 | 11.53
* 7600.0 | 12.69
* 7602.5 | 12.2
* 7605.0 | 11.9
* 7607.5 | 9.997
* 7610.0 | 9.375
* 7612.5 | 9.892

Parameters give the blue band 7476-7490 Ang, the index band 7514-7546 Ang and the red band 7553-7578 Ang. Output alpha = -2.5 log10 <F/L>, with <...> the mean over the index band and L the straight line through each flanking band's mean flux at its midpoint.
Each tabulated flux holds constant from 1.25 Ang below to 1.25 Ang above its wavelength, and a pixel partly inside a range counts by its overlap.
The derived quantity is -0.13 mag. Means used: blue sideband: 10.8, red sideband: 10.8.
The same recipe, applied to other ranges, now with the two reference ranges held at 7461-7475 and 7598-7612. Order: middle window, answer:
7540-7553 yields -0.20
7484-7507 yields 0.03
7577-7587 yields 0.06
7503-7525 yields 0.00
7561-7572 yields 0.05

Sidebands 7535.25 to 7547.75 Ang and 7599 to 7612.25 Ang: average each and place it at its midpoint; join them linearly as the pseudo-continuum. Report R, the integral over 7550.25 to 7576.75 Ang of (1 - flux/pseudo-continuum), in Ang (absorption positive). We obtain 2.70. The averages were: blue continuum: 12.6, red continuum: 11.1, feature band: 10.9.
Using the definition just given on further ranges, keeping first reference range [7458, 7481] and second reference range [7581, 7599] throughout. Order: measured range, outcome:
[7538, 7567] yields -3.65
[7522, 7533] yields -2.51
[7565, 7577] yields -0.18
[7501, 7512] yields -0.27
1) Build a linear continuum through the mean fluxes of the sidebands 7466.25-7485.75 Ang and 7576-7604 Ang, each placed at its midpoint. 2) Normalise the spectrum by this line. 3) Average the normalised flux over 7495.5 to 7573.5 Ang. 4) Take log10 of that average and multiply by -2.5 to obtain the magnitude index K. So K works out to -0.07 mag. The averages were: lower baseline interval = 11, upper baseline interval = 10.9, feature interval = 11.7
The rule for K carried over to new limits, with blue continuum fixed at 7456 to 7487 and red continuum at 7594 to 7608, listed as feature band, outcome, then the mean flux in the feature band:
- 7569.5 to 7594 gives 0.12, 10.4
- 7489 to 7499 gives 0.02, 10.8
